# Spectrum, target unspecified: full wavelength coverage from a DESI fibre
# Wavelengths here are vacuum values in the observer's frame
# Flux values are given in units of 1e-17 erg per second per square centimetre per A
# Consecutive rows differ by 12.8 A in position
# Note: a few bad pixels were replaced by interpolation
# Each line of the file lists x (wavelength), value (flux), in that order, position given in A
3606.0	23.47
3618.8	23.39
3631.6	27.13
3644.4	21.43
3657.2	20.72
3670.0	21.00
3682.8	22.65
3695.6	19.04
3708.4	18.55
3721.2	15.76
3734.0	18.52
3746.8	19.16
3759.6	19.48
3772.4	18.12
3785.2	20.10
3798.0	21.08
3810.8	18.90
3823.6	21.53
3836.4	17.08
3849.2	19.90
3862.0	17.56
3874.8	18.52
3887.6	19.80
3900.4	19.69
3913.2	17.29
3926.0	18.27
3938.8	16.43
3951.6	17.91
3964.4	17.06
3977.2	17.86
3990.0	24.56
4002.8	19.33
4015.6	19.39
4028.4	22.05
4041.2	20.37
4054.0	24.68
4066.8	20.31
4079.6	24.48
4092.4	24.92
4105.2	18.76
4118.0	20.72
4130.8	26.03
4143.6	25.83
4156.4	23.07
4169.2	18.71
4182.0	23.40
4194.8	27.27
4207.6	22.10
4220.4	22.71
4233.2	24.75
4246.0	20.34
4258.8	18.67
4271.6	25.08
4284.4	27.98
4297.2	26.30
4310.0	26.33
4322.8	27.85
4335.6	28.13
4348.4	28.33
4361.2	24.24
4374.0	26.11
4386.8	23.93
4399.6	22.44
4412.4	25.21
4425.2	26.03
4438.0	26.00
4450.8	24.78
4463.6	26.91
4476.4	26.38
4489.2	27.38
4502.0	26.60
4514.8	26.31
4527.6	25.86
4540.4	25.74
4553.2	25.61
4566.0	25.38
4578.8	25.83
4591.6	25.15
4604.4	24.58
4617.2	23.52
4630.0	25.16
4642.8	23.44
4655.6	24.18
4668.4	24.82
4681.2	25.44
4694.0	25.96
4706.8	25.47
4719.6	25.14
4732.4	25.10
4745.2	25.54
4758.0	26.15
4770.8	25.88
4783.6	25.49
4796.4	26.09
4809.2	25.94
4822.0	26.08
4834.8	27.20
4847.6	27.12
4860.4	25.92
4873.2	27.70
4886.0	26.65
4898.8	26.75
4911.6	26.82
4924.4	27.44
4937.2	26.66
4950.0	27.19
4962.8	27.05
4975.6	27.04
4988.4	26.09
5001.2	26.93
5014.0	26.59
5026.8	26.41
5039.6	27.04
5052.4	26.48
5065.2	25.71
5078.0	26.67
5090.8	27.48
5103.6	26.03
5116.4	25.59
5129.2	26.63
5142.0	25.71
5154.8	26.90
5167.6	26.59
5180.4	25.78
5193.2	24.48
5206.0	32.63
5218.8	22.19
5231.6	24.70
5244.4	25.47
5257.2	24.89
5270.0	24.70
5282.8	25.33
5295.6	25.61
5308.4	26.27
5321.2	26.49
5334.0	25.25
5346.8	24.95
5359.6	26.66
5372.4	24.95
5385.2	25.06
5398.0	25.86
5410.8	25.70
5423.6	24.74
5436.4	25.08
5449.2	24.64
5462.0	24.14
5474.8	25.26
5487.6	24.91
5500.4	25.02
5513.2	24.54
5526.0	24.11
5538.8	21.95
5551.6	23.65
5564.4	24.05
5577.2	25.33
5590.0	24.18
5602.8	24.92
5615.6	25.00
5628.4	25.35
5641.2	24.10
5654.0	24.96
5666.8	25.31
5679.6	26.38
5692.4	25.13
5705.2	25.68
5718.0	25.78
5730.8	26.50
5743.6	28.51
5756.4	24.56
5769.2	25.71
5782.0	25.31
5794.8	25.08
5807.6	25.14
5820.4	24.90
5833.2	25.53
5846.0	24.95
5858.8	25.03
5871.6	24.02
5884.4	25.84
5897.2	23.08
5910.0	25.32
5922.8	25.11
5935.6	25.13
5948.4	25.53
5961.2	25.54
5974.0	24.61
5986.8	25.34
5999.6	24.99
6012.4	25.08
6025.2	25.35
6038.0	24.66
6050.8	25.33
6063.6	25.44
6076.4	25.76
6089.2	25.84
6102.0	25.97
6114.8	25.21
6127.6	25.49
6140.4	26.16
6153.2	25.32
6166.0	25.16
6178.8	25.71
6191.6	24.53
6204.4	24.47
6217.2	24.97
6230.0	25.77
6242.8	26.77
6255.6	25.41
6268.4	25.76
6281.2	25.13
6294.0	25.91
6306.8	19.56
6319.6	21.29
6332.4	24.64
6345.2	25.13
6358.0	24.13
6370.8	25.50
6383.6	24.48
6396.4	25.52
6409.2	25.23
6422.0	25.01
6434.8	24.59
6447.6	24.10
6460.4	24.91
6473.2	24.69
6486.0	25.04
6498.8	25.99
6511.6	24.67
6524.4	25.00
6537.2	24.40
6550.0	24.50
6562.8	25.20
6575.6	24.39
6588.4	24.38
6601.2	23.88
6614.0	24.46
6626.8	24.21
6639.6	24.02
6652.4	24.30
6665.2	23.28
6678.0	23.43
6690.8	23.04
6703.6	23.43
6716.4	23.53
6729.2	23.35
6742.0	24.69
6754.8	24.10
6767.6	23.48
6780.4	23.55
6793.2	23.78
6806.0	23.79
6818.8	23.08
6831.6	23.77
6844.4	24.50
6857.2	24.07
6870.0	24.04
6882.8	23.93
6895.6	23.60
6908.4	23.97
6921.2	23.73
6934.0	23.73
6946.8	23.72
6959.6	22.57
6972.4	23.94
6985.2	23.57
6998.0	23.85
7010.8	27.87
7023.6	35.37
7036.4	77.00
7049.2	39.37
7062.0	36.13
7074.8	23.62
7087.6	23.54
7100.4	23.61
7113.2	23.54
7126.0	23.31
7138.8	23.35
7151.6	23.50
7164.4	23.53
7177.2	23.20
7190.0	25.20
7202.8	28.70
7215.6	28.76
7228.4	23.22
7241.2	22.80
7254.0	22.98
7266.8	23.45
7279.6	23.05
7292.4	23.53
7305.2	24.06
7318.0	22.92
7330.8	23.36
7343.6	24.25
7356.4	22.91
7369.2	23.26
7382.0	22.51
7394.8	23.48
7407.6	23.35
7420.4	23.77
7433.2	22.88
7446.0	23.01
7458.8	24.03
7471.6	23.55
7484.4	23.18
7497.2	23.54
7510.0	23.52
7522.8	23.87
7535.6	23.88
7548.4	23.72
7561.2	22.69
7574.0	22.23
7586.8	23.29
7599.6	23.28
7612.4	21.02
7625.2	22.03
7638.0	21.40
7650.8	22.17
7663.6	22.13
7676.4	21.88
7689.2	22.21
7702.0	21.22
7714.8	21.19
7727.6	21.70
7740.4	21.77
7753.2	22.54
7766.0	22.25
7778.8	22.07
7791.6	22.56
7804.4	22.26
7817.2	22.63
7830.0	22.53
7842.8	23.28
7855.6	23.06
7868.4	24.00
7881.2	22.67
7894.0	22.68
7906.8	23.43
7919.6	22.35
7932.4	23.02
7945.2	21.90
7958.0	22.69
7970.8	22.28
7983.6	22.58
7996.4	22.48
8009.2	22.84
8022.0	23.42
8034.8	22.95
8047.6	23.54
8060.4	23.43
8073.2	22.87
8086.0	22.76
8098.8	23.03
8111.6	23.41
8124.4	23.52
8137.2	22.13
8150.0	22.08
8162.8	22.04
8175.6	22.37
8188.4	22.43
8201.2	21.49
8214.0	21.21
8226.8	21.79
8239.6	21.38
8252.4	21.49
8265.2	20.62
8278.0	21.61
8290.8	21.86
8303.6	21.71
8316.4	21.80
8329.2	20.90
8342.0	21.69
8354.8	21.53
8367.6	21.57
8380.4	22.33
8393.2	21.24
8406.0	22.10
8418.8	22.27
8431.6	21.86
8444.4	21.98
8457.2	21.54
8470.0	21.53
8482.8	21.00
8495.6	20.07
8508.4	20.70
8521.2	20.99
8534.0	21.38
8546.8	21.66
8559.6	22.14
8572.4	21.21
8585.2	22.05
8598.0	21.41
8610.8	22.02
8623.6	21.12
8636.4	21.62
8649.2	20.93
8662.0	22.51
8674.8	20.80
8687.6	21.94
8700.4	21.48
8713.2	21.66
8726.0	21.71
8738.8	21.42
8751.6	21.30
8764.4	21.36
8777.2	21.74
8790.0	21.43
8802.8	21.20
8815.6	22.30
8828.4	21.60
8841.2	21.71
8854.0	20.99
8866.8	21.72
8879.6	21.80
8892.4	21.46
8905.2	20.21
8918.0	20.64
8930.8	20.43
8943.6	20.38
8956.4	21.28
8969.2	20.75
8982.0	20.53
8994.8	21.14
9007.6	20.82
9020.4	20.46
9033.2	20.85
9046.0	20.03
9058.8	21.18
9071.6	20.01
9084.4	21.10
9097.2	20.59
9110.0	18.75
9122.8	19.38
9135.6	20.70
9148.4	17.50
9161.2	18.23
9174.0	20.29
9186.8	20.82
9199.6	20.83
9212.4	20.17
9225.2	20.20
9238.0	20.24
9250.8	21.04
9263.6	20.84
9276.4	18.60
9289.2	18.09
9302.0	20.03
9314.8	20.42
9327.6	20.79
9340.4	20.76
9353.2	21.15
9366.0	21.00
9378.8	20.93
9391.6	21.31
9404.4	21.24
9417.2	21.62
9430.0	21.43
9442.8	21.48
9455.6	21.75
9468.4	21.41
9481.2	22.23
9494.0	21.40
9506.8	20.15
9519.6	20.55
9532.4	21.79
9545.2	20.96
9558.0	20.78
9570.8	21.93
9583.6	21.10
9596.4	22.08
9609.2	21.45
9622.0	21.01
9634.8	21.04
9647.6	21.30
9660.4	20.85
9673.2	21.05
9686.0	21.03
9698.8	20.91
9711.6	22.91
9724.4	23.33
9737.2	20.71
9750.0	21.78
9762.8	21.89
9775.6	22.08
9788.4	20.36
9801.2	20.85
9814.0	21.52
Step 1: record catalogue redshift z 0.071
